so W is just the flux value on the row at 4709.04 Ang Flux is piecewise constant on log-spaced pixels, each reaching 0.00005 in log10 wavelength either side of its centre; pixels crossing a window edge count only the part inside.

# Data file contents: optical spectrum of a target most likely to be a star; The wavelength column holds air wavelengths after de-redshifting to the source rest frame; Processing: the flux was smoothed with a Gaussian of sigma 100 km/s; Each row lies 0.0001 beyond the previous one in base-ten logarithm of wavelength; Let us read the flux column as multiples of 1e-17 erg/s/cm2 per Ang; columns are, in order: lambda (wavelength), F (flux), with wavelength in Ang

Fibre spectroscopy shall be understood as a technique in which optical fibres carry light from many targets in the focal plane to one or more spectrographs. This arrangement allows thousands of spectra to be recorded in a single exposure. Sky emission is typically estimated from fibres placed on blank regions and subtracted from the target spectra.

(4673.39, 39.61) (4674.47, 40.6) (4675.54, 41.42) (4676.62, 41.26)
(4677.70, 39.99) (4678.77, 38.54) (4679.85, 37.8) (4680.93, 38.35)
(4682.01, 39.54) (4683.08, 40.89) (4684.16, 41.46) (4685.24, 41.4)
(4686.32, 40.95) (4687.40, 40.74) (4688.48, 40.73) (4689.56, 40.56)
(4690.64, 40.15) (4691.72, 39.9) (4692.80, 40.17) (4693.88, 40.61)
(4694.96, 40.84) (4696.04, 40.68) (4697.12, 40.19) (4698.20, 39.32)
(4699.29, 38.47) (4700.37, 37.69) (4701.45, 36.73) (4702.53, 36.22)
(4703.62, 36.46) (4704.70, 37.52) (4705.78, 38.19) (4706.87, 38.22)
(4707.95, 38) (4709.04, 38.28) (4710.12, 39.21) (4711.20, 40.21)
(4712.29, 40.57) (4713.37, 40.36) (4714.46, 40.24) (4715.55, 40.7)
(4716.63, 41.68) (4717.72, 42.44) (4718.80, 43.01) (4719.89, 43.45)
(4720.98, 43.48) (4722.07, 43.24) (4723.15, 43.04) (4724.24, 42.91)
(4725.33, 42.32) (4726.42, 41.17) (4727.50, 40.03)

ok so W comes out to 38.28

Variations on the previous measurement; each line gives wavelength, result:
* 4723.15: 43.04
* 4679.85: 37.8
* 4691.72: 39.9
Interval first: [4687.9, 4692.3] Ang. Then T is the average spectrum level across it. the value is 40.3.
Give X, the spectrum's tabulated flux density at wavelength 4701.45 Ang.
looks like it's 36.73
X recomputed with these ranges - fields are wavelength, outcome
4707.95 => 38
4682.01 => 39.54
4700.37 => 37.69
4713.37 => 40.36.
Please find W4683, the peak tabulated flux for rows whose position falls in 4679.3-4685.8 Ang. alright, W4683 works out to 41.46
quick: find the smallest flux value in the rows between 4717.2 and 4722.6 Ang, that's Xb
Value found 42.44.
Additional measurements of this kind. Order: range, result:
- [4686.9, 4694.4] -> 39.9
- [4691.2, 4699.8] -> 38.47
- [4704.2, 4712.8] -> 37.52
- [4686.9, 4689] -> 40.73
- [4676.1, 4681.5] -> 37.8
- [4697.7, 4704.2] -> 36.22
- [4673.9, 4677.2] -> 40.6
